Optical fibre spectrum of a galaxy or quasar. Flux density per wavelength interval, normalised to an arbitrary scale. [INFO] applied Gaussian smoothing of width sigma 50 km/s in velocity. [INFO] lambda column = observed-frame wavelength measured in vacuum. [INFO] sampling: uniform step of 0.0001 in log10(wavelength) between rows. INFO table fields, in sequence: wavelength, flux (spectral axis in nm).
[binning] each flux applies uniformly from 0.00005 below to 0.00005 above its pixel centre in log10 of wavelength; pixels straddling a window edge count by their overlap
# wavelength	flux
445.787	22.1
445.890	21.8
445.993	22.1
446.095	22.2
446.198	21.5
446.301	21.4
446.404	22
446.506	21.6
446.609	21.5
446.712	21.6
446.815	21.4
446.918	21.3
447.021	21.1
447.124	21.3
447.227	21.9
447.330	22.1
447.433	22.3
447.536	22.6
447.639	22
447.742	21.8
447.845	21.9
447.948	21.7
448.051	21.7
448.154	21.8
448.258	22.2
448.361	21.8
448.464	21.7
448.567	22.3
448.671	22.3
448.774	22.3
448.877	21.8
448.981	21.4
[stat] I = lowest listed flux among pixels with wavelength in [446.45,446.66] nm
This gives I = 21.5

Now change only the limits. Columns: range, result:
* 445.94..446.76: 21.4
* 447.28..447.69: 22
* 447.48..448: 21.7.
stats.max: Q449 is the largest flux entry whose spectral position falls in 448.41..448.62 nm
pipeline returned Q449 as 22.3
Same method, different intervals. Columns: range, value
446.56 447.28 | 21.9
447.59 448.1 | 22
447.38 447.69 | 22.6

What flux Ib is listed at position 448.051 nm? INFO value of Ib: 21.7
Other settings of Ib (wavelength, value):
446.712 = 21.6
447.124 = 21.3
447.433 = 22.3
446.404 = 22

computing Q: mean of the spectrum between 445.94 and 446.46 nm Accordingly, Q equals 21.9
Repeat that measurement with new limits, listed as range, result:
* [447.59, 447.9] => 21.9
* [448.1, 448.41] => 21.9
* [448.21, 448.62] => 22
